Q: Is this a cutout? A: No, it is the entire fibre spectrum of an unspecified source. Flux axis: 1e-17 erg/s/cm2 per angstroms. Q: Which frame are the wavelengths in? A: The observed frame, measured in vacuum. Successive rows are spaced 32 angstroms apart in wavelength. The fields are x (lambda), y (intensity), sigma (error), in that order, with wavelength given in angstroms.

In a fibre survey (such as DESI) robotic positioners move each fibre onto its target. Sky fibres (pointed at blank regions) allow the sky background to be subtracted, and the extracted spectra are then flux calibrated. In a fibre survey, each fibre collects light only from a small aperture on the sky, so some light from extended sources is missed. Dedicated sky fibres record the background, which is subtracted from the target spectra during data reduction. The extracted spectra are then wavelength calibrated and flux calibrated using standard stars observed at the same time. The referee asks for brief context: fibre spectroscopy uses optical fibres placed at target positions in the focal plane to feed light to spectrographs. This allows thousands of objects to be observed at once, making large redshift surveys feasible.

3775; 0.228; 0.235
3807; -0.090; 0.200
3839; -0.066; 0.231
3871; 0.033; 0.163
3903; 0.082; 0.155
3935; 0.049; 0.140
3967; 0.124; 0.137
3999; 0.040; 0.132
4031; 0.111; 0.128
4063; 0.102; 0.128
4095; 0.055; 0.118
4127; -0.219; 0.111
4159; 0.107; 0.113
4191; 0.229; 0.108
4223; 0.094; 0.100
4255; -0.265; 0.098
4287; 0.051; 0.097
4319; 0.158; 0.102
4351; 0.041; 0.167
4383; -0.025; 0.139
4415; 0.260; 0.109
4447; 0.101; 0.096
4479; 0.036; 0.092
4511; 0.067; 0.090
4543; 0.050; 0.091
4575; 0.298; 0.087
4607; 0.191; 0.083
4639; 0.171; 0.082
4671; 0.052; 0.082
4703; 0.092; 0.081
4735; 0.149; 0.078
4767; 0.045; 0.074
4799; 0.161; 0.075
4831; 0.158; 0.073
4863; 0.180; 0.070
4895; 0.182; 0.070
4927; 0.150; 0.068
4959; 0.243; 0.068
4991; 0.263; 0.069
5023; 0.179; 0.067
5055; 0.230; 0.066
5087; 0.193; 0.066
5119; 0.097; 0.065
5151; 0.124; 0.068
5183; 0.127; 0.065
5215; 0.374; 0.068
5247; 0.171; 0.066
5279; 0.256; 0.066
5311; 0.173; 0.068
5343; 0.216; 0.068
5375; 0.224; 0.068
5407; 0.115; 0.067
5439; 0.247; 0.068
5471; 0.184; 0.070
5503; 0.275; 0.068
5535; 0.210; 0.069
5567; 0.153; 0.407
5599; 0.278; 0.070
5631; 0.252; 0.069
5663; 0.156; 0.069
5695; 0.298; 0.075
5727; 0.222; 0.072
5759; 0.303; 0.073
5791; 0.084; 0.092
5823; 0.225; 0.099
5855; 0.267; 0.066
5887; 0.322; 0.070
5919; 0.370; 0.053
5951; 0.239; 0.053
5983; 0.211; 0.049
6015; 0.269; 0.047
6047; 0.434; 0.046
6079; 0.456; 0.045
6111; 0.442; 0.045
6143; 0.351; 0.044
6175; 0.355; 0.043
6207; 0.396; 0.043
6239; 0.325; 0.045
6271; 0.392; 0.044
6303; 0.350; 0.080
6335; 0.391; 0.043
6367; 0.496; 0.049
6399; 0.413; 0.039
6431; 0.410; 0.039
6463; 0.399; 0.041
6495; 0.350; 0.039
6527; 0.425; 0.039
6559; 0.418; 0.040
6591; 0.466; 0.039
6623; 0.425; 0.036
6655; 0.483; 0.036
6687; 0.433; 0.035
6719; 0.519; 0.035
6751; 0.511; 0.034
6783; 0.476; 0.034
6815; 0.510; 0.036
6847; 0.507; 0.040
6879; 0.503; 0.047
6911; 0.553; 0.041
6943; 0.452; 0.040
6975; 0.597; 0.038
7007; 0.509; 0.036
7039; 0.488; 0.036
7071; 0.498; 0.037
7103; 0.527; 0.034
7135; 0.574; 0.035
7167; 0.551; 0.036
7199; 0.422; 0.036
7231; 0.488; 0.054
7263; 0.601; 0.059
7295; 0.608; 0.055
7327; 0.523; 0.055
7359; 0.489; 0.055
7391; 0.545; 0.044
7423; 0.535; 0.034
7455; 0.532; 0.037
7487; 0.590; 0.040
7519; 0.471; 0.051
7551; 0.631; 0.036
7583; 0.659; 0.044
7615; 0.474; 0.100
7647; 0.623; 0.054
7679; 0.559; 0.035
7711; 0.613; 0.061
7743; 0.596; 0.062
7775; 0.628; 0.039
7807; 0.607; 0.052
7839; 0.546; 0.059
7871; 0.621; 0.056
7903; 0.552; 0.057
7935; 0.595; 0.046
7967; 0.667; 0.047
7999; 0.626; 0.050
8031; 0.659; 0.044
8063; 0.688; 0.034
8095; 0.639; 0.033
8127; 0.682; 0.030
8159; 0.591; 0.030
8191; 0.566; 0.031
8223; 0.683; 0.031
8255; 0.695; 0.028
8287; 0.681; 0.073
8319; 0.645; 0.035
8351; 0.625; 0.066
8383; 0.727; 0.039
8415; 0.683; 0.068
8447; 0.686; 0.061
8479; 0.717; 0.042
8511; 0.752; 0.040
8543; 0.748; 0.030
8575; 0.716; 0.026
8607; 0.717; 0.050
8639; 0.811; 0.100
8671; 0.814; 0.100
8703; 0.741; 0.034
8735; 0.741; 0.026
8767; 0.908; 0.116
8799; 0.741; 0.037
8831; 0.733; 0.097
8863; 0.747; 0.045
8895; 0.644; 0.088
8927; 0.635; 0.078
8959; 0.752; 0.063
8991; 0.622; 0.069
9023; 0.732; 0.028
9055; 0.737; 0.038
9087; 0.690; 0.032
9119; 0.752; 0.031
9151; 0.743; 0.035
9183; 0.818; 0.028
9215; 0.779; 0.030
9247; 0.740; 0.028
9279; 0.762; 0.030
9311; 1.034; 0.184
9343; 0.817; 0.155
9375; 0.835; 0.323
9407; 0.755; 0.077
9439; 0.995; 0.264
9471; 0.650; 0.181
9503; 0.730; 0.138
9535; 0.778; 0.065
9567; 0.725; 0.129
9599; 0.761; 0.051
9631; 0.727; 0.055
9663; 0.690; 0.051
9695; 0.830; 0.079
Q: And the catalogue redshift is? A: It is 0.51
